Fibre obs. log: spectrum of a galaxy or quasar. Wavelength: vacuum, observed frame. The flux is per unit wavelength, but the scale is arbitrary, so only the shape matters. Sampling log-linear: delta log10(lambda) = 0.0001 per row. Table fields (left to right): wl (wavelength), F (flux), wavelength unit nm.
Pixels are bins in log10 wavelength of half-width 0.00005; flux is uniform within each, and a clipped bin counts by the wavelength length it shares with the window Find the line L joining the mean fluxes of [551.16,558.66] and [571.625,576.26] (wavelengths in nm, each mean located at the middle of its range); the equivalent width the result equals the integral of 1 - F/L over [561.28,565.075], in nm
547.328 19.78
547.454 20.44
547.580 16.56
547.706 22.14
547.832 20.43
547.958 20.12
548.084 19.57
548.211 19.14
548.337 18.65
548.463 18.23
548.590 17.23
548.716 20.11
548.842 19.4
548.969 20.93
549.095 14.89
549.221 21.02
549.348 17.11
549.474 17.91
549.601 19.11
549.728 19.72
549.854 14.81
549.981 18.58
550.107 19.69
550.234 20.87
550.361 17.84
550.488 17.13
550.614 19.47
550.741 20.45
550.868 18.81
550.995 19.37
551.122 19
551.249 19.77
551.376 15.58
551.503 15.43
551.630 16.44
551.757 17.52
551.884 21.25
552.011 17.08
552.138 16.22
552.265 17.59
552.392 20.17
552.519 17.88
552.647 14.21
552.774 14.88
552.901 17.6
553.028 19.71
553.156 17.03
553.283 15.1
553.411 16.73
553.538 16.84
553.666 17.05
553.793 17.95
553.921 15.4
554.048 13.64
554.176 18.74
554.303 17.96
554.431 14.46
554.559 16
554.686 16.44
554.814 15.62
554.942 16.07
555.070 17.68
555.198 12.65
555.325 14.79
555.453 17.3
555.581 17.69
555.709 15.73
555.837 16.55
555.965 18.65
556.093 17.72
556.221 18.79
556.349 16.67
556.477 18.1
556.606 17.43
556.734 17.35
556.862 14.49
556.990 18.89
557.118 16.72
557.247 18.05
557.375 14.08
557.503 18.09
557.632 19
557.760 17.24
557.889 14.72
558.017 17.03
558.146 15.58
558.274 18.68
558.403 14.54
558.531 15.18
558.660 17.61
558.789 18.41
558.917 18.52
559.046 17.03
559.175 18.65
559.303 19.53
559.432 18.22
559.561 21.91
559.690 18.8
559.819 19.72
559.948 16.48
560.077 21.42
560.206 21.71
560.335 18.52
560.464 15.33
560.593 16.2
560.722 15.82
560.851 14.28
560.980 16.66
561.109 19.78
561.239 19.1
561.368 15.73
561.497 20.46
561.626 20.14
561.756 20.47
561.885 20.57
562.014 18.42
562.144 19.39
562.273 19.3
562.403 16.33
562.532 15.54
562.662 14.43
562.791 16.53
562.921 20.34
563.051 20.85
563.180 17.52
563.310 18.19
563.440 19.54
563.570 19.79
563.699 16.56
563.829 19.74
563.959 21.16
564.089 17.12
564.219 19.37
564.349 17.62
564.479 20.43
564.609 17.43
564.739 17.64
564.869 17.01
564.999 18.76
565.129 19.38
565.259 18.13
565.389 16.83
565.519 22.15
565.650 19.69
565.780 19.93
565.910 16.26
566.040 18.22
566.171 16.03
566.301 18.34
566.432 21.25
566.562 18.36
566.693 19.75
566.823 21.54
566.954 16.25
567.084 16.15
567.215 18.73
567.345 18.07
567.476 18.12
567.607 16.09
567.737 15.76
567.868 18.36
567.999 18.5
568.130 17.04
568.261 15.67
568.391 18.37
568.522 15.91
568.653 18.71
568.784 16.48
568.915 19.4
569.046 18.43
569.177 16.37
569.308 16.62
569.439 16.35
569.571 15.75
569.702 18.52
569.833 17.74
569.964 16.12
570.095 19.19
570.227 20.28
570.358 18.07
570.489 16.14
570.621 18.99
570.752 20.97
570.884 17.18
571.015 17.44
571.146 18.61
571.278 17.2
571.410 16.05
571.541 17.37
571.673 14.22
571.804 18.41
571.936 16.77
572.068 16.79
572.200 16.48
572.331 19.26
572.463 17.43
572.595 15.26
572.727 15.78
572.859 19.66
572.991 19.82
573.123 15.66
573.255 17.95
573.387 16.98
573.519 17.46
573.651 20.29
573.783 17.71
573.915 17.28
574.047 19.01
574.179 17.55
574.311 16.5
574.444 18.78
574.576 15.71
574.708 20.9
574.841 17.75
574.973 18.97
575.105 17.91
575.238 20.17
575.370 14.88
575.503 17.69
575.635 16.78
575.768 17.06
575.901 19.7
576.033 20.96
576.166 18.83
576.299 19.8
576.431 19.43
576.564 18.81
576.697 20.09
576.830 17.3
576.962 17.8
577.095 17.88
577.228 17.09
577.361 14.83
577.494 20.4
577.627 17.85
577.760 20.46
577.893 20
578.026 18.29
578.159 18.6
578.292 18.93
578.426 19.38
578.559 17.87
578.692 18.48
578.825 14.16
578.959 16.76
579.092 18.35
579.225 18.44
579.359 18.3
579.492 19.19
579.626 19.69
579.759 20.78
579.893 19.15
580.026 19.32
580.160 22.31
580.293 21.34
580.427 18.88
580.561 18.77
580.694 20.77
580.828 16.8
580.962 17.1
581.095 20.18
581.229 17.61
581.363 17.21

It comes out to -0.27 nm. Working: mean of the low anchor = 16.8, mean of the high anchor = 17.8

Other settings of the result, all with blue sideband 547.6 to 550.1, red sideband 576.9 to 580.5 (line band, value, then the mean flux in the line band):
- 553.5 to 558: 0.509 nm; 16.7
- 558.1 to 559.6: 0.082 nm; 17.8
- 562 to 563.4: 0.066 nm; 17.9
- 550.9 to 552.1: 0.060 nm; 17.9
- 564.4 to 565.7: 0.004 nm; 18.7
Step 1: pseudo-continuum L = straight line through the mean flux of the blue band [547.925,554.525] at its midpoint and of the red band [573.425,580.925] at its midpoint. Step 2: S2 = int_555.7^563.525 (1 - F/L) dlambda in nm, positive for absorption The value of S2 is 0.11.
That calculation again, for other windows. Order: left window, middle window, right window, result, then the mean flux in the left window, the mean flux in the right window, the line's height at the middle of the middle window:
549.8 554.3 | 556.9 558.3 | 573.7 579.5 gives 0.059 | 17.6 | 18.2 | 17.7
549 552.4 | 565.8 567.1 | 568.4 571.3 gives -0.036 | 18.2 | 17.8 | 17.9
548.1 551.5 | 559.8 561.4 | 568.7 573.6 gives 0.027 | 18.6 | 17.5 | 18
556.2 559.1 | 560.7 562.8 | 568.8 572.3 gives -0.087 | 17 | 17.5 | 17.2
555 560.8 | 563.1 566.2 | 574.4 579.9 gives -0.140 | 17.4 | 18.4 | 17.8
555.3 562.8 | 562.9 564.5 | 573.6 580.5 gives -0.102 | 17.7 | 18.5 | 17.9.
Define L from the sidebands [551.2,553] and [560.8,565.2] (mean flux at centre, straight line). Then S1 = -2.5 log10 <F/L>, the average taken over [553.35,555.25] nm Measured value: 0.08 mag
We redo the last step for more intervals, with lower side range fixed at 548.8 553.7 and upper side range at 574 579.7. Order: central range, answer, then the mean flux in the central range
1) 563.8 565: -0.03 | 18.6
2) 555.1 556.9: 0.08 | 16.8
